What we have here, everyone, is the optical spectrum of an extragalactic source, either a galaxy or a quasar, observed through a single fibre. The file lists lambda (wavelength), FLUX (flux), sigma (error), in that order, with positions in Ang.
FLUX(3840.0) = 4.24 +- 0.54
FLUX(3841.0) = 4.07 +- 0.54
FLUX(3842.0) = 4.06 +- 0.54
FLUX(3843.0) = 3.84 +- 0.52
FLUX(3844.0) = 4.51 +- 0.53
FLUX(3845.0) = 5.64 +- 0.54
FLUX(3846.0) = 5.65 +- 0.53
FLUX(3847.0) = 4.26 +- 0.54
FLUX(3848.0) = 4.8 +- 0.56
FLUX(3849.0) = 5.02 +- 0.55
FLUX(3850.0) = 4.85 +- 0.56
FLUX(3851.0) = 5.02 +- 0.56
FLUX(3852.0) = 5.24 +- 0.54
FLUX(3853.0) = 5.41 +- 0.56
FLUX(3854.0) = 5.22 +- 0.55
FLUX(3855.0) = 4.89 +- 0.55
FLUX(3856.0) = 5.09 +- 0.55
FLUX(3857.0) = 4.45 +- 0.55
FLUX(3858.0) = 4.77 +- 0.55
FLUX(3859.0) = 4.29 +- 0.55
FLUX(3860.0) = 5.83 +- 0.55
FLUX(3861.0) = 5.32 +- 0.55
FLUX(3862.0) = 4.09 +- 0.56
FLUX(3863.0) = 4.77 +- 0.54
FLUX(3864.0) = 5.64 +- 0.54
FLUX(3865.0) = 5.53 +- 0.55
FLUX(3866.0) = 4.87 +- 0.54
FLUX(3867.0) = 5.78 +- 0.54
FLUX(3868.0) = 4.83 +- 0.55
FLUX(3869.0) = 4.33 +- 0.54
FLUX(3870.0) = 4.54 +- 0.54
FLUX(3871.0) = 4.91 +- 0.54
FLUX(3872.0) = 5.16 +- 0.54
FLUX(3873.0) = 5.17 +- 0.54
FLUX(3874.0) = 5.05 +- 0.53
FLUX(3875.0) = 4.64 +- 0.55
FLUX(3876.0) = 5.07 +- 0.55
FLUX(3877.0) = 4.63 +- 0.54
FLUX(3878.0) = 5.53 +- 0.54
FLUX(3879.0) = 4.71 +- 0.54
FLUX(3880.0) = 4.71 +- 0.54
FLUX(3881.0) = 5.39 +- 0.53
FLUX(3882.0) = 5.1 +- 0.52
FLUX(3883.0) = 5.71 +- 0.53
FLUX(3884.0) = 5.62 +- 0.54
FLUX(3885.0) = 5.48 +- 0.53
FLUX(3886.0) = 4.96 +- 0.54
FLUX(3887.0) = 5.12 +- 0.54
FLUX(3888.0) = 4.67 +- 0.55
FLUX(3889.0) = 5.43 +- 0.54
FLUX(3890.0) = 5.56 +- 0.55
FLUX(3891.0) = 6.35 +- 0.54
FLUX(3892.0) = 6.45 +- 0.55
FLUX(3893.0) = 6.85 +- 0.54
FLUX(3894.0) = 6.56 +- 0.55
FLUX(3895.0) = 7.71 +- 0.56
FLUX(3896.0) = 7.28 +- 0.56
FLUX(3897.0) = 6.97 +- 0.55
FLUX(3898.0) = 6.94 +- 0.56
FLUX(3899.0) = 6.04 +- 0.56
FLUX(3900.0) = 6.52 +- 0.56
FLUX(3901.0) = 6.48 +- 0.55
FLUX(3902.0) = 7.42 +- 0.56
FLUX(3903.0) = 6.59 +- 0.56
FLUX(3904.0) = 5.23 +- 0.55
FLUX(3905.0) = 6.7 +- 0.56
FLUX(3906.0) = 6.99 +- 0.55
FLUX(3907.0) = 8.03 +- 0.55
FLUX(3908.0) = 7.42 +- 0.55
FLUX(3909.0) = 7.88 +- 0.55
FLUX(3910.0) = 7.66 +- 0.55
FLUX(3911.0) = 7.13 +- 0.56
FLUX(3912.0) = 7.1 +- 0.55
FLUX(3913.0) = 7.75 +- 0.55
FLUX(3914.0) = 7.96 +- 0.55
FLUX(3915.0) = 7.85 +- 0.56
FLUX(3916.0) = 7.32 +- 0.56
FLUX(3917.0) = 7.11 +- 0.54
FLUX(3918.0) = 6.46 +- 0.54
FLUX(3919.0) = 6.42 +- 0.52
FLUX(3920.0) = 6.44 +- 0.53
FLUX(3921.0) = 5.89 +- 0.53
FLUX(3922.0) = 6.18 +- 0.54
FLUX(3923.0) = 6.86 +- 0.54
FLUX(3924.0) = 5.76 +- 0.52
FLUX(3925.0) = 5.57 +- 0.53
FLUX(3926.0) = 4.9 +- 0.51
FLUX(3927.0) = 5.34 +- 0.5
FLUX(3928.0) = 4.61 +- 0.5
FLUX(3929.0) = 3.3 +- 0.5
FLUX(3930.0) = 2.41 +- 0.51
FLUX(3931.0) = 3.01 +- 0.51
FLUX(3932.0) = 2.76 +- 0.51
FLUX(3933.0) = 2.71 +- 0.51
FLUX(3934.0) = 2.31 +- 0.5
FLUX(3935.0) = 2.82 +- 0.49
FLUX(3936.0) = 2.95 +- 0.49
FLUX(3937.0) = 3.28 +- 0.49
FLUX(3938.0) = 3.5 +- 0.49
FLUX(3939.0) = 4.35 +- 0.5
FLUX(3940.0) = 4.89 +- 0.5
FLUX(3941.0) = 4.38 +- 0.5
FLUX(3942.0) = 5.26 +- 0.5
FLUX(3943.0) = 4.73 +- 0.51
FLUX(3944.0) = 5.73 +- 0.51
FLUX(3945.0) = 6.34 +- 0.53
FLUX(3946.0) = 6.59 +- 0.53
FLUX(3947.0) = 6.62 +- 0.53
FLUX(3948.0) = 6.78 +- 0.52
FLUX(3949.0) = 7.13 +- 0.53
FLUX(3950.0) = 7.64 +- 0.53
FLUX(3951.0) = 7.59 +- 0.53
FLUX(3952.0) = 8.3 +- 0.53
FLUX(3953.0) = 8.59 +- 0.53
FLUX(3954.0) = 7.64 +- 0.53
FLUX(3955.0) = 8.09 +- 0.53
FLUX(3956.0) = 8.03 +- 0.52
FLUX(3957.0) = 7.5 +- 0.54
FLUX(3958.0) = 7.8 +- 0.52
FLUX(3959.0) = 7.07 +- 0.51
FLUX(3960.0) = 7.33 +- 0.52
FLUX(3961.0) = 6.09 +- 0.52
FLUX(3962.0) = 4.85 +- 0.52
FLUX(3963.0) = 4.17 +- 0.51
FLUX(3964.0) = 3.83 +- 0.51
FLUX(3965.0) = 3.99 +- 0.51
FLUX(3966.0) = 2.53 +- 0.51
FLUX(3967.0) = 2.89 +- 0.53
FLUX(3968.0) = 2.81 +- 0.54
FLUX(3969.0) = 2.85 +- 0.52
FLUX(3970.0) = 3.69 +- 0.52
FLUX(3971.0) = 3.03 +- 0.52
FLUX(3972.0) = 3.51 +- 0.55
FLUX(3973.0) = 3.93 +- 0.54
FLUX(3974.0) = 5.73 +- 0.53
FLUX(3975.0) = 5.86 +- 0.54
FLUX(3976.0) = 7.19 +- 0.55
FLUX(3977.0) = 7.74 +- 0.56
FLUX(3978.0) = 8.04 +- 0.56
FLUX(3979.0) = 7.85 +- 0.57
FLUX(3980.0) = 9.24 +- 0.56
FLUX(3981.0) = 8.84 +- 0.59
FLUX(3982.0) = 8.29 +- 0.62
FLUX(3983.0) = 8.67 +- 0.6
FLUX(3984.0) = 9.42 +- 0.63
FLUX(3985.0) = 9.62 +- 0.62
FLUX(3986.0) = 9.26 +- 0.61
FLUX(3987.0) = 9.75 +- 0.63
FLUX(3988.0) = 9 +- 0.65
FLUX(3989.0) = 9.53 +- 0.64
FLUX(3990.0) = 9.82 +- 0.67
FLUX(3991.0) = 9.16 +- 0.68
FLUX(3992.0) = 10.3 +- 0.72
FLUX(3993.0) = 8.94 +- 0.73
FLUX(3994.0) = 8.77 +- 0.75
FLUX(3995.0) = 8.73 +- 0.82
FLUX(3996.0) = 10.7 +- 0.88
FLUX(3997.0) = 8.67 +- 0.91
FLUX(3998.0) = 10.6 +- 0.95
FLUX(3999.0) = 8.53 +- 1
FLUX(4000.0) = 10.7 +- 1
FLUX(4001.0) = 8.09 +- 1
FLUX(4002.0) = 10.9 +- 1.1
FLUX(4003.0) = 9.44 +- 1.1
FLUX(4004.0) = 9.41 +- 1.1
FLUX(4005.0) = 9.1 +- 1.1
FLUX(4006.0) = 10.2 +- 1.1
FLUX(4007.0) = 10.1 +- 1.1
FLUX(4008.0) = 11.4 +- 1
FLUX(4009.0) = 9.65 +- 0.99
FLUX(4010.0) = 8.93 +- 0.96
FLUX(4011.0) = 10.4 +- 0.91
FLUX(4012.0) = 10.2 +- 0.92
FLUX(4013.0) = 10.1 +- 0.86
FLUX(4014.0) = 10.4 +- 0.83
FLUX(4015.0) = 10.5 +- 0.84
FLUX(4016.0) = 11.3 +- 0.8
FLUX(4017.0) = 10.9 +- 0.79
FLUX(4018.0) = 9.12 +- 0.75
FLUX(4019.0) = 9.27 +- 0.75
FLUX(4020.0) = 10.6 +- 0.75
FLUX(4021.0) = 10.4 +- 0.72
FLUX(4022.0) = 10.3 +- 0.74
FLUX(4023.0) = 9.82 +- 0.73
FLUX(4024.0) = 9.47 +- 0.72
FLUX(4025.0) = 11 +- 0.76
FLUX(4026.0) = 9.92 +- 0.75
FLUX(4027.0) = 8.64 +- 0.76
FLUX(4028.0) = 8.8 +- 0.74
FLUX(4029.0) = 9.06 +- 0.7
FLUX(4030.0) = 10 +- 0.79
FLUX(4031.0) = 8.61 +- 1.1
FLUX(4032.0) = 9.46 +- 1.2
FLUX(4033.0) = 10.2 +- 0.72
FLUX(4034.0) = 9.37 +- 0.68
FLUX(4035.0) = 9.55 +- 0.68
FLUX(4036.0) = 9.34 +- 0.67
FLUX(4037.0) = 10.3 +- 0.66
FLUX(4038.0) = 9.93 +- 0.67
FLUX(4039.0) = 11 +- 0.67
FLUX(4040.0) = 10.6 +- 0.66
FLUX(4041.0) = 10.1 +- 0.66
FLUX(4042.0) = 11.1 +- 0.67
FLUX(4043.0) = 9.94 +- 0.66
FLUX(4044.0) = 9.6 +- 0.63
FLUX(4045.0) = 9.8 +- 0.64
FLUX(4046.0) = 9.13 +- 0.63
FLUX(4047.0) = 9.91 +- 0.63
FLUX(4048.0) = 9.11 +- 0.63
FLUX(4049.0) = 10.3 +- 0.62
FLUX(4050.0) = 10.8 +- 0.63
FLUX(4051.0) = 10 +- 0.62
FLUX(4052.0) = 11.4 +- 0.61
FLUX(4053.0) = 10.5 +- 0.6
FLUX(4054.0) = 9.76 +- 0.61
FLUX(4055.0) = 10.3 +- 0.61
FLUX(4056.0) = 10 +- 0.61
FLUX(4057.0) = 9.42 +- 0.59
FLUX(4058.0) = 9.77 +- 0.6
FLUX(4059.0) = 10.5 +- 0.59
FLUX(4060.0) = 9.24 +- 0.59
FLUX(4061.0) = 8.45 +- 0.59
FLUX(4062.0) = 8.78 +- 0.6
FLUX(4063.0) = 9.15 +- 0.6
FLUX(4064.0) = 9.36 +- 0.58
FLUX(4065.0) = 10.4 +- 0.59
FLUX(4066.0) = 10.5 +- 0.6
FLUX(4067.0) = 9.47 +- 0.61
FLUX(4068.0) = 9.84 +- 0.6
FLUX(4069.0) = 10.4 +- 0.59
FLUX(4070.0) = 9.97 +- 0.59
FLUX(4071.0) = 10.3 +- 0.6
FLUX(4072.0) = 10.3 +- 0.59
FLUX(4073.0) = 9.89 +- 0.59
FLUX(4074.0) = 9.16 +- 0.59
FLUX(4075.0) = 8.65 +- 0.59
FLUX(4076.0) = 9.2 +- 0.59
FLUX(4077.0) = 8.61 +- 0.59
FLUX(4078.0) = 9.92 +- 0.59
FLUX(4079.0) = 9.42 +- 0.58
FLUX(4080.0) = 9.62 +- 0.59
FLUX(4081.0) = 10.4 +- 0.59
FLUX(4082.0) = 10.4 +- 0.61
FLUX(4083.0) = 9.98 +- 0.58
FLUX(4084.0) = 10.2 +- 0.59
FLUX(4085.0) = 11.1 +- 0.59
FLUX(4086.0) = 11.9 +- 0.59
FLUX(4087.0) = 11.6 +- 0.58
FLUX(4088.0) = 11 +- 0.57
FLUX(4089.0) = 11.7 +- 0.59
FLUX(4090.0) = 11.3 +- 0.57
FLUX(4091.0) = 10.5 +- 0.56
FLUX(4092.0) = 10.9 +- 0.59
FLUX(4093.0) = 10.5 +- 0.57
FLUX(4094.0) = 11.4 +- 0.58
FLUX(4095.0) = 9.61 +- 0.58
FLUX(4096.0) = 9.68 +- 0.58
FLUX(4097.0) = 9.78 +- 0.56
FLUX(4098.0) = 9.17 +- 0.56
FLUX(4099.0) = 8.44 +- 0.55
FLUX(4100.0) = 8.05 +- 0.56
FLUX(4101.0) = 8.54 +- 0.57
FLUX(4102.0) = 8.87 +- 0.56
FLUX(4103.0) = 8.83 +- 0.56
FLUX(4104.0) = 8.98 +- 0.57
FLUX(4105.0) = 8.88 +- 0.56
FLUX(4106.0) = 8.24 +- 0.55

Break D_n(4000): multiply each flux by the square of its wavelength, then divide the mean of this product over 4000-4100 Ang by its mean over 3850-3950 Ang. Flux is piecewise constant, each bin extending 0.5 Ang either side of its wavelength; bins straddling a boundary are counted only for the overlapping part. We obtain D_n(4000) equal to 1.9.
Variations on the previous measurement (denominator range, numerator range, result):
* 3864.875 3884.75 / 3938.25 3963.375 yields 1.34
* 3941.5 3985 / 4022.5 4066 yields 1.62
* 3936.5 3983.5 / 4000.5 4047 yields 1.71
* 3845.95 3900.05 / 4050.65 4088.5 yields 2.06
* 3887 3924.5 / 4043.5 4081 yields 1.57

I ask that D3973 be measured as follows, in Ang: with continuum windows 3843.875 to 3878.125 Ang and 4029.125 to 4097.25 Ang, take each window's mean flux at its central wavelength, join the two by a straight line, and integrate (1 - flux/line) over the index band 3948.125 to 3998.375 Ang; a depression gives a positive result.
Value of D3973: 4.0 Ang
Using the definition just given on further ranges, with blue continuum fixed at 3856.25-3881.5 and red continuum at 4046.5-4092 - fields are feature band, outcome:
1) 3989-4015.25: -4.4 Ang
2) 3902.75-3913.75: -2.2 Ang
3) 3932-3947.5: 5.5 Ang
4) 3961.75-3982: 6.4 Ang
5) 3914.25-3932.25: 2.2 Ang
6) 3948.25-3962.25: -0.6 Ang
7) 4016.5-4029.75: -1.4 Ang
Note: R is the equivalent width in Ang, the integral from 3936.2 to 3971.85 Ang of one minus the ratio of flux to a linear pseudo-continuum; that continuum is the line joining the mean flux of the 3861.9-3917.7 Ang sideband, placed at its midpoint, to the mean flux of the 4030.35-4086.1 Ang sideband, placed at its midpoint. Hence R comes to 9.2 Ang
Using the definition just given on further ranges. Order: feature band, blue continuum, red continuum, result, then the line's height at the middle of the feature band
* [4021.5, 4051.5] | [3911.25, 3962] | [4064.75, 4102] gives -3.95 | 8.7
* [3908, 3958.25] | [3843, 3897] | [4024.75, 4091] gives 6.68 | 6.84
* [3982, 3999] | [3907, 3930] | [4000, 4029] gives -0.58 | 9.06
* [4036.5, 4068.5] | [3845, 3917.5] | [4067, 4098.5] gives -1.43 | 9.53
